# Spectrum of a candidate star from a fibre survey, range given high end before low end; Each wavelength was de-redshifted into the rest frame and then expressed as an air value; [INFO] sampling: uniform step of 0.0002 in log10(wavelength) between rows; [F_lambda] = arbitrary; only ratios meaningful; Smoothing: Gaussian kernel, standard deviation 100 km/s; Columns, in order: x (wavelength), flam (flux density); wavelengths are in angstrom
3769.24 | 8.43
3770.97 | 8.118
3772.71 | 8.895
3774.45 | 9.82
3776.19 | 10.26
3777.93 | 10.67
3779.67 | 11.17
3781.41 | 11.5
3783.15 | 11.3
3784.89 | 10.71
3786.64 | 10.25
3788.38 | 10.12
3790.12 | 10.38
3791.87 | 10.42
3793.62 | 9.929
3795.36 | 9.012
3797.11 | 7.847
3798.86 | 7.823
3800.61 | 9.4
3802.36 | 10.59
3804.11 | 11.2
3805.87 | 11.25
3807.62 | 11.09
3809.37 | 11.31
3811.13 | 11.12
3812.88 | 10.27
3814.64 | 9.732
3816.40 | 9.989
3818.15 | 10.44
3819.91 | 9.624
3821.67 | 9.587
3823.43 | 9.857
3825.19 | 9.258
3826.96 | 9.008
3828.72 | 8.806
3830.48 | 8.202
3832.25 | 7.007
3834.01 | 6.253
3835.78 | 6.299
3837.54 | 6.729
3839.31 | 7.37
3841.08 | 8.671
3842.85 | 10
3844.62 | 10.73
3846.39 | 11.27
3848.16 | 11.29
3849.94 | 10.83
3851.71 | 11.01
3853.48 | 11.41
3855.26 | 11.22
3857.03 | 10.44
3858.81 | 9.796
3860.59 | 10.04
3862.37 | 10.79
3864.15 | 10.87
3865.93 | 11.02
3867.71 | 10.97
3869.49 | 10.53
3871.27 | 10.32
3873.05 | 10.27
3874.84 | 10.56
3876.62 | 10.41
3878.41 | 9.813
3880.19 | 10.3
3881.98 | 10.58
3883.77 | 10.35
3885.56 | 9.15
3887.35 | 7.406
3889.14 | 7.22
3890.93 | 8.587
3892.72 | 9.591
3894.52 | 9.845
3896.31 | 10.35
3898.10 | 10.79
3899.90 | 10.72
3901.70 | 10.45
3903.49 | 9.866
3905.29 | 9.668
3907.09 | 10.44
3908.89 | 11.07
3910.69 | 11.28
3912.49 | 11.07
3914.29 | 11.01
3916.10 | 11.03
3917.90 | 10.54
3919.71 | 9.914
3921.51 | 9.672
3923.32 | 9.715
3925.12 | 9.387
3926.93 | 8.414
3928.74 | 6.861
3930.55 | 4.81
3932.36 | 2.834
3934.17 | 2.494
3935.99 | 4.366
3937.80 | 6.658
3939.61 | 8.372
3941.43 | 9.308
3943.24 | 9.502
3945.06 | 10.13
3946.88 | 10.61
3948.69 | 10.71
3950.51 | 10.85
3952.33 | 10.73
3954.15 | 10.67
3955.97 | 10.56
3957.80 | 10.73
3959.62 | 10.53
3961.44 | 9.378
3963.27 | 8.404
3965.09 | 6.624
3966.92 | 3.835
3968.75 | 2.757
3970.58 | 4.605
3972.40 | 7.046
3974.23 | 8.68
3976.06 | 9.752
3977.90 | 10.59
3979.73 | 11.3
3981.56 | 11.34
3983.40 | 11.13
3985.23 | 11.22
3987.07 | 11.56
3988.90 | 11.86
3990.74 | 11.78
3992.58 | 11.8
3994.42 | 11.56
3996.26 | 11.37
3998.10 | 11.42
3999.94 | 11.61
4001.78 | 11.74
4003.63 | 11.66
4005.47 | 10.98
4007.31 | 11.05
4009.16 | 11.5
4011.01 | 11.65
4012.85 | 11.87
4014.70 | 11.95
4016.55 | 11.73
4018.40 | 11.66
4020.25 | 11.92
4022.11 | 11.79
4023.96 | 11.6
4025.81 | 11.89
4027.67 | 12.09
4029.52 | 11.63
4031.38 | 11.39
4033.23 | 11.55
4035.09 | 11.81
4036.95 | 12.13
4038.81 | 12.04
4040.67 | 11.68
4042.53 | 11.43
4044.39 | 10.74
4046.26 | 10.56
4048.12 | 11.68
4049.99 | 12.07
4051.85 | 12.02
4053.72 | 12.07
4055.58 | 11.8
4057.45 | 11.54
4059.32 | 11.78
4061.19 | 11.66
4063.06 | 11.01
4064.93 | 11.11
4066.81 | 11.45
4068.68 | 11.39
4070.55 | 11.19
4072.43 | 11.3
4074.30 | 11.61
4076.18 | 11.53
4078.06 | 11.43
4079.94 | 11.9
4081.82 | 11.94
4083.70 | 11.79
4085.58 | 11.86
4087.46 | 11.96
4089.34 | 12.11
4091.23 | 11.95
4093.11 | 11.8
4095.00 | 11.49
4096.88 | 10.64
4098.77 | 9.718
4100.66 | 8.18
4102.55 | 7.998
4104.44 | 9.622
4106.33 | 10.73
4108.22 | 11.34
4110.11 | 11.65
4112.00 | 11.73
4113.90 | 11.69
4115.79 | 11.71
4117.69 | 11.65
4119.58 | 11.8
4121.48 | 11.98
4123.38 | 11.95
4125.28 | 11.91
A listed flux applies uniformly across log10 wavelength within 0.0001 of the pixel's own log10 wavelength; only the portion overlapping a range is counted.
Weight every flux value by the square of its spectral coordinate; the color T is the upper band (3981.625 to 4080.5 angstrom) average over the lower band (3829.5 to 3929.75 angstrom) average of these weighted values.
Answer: 1.3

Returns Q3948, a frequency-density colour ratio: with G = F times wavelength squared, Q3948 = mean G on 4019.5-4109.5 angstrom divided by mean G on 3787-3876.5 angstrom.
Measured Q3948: 1.3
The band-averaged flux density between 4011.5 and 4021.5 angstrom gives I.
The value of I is 11.8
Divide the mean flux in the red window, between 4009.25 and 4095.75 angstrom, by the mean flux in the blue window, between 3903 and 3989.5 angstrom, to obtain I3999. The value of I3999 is 1.3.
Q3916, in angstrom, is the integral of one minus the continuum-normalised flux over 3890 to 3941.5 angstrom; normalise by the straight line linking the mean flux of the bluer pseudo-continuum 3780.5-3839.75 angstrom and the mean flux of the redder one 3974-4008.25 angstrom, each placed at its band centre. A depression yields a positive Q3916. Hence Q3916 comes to 7.73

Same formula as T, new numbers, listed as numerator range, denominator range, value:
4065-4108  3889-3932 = 1.26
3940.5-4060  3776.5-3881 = 1.18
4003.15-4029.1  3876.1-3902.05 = 1.29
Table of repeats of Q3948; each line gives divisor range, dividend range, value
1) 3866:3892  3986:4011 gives 1.25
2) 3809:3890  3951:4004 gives 1.08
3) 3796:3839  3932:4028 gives 1.17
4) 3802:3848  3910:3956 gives 0.99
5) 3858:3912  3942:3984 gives 0.94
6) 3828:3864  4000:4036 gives 1.35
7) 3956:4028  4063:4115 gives 1.12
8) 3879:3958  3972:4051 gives 1.29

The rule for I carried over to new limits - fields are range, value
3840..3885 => 10.5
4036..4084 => 11.6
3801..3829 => 10.2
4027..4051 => 11.6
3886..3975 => 8.78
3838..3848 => 9.61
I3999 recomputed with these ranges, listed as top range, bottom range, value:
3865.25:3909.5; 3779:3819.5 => 0.97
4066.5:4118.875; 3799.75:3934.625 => 1.16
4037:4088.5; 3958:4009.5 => 1.17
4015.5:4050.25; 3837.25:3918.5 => 1.14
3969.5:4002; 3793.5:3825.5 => 1.05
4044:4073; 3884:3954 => 1.26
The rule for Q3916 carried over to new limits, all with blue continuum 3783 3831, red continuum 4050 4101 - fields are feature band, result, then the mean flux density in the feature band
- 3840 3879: -1.2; 10.5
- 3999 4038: -1.9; 11.7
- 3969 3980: 2.8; 8.15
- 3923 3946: 7.7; 7.08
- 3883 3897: 1.9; 9.03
